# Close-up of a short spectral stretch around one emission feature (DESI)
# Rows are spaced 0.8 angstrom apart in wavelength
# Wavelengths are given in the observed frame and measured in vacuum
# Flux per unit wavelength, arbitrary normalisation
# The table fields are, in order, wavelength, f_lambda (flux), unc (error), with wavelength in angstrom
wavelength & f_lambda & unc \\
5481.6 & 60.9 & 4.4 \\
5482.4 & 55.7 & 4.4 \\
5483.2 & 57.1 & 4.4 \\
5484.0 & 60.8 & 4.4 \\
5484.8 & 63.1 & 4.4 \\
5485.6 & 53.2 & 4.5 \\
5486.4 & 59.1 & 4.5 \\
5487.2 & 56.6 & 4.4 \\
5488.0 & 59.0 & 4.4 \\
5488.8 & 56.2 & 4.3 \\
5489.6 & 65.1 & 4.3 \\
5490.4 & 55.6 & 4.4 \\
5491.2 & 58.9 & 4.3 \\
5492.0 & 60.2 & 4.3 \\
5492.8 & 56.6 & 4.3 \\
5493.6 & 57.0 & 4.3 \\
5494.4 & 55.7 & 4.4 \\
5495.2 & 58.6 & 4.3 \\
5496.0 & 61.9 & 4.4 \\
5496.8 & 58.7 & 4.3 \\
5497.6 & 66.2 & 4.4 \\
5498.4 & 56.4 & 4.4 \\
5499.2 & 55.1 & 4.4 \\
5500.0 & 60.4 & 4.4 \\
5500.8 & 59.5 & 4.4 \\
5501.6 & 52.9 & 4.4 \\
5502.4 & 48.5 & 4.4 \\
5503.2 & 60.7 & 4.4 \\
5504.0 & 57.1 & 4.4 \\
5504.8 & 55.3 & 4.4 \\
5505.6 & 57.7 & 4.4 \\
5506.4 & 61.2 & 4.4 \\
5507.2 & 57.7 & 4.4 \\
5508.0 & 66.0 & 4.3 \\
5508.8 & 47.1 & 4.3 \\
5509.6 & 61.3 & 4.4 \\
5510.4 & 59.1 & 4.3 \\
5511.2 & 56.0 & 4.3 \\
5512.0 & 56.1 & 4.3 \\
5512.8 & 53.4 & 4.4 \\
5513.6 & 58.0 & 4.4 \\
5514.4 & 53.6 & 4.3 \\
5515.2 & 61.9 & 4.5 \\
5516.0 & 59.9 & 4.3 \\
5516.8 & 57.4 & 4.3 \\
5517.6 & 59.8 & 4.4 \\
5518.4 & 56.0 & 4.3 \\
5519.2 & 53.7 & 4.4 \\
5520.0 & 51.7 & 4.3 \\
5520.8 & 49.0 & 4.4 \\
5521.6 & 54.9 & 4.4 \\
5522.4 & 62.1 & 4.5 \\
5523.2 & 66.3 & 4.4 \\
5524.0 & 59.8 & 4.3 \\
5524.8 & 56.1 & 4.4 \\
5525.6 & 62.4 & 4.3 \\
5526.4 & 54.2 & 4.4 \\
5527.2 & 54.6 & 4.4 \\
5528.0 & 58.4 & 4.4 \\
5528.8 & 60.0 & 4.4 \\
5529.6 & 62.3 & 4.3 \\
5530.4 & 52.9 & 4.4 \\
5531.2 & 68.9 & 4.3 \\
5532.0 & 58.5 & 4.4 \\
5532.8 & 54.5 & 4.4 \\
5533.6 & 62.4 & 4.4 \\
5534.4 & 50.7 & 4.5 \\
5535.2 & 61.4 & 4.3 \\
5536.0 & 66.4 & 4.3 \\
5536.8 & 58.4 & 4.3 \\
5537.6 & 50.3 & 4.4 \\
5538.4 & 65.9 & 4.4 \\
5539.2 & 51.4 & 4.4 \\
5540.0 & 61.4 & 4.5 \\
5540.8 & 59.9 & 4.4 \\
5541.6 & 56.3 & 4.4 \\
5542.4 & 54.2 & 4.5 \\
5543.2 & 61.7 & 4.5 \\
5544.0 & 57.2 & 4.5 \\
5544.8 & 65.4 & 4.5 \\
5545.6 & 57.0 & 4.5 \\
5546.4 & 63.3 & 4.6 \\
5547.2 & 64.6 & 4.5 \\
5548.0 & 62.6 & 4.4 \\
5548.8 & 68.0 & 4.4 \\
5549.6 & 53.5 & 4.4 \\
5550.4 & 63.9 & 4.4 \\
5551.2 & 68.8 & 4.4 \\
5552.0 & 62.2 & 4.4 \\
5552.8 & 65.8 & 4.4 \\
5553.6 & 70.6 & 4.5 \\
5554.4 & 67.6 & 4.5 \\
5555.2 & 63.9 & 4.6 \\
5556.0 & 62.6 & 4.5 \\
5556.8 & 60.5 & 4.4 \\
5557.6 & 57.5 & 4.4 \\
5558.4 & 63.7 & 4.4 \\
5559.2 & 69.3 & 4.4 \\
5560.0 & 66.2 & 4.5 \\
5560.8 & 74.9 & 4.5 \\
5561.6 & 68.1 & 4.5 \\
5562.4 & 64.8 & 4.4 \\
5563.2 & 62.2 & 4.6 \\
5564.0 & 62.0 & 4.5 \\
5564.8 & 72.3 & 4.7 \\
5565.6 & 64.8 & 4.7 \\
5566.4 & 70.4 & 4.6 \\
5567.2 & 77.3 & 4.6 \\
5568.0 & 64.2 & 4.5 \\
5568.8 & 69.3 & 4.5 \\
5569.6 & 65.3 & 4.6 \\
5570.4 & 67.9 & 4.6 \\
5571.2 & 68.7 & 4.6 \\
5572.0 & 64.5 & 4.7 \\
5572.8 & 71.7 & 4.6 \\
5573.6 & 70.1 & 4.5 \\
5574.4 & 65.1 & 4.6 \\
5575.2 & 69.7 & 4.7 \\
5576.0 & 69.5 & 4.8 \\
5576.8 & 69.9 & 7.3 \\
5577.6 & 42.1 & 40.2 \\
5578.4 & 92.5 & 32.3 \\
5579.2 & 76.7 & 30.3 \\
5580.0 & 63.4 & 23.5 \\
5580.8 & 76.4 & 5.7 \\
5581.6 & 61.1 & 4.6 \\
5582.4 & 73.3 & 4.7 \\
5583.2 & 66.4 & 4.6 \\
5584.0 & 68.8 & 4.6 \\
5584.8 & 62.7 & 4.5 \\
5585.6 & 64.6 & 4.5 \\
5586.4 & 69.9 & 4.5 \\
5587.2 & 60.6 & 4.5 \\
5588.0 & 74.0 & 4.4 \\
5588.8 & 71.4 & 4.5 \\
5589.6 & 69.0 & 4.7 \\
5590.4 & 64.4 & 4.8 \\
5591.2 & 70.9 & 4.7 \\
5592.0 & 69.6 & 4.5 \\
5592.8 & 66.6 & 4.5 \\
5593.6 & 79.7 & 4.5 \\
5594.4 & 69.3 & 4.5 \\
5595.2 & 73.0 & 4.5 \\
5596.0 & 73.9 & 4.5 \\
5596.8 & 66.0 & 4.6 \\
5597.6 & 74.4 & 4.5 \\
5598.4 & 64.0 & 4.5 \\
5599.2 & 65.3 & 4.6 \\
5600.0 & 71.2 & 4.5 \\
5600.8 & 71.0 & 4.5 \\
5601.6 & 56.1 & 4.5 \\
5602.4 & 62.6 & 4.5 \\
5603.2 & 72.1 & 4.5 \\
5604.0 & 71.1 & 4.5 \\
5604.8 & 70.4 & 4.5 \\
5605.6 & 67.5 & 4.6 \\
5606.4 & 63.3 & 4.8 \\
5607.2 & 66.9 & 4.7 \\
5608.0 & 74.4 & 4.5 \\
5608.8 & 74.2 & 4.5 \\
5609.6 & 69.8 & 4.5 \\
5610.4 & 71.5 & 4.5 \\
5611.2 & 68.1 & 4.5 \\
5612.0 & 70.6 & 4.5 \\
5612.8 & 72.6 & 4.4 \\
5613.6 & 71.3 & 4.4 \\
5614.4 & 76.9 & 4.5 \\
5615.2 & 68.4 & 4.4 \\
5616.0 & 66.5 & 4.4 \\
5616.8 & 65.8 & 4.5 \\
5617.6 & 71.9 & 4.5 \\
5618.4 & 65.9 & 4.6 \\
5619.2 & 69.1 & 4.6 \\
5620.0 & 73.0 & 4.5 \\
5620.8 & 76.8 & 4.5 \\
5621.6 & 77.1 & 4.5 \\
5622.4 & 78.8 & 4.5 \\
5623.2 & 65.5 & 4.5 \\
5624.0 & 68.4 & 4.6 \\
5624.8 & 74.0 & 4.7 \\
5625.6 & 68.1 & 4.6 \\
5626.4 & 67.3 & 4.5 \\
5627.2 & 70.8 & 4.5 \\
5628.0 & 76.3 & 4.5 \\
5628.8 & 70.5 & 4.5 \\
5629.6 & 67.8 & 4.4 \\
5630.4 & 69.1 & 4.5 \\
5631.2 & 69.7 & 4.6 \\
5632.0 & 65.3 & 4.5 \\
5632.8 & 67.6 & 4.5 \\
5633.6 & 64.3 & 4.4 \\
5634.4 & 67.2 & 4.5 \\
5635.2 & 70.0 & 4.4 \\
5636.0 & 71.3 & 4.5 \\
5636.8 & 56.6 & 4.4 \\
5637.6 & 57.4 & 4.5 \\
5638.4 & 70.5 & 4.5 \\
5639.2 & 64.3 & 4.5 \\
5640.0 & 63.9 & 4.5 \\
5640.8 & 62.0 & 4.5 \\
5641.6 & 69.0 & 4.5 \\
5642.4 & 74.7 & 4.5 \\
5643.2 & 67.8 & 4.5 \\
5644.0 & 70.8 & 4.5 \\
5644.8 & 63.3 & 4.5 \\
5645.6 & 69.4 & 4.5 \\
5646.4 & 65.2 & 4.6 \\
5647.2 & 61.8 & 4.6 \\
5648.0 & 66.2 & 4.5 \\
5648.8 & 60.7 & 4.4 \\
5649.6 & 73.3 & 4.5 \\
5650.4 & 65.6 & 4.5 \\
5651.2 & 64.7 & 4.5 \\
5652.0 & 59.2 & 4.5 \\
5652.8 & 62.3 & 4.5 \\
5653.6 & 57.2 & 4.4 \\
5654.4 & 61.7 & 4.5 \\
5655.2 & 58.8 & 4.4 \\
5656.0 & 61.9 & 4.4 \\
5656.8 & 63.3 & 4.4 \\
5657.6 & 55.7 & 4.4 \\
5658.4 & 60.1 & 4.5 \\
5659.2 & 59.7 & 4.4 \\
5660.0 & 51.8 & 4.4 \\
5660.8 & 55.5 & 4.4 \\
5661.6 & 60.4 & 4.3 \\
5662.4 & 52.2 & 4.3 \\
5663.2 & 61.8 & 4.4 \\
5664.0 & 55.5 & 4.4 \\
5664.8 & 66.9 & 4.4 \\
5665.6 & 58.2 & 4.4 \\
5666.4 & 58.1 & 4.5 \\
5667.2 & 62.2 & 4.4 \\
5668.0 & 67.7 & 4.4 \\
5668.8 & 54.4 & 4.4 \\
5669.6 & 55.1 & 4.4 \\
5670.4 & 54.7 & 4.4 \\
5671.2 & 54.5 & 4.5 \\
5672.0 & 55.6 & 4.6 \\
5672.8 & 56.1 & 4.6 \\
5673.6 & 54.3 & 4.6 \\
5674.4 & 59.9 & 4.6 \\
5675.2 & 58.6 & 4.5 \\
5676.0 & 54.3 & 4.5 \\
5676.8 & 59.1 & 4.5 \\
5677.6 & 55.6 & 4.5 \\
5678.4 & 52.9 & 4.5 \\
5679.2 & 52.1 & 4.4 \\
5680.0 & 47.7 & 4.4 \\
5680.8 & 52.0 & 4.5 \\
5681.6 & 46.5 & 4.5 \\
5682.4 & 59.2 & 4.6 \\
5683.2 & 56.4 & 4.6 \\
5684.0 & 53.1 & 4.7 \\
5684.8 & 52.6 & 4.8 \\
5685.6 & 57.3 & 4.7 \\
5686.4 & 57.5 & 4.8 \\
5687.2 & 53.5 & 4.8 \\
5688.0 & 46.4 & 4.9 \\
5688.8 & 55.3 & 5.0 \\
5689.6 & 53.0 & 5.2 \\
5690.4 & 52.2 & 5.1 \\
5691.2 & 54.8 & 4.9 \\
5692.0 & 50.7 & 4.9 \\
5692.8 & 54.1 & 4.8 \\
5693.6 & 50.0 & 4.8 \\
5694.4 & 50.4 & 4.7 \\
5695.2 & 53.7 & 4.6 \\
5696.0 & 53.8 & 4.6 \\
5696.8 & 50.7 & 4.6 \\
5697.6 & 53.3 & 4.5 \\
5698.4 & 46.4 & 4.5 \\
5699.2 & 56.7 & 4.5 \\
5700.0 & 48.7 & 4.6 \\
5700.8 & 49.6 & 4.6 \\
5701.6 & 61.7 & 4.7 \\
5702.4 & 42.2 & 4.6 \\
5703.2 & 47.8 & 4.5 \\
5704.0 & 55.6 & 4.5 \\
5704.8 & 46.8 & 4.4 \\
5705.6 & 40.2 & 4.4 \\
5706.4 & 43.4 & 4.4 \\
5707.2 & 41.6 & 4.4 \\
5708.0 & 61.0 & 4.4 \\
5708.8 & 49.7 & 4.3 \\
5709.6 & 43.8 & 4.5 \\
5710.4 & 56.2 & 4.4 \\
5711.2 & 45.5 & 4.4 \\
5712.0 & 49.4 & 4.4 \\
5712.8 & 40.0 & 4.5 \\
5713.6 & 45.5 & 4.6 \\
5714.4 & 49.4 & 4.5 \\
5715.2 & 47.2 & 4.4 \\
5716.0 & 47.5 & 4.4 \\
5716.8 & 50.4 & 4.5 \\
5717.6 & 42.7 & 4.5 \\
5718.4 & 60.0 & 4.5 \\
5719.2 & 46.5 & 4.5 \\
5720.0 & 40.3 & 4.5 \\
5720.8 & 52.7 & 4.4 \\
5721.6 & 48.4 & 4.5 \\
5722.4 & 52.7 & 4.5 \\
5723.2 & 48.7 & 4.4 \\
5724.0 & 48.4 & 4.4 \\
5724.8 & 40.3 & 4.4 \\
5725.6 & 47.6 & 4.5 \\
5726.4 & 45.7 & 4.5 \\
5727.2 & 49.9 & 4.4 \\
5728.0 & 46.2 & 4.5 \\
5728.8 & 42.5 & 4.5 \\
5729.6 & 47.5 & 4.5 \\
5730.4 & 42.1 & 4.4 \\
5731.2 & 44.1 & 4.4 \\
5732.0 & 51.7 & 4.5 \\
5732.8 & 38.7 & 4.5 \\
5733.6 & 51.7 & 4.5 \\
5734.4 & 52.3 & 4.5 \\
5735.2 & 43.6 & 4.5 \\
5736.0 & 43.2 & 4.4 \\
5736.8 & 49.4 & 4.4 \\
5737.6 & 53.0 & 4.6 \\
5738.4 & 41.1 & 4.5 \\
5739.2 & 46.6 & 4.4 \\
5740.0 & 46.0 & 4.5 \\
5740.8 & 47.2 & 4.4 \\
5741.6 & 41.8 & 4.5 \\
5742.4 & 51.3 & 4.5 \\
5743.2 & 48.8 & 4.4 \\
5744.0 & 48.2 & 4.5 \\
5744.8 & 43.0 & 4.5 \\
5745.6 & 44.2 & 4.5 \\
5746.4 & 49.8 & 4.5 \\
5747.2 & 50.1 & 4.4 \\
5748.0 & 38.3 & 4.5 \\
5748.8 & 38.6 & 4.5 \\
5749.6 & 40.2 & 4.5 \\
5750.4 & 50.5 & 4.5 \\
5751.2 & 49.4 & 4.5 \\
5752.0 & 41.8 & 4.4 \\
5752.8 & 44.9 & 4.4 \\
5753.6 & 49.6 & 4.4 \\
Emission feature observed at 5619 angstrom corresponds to C III] 1909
